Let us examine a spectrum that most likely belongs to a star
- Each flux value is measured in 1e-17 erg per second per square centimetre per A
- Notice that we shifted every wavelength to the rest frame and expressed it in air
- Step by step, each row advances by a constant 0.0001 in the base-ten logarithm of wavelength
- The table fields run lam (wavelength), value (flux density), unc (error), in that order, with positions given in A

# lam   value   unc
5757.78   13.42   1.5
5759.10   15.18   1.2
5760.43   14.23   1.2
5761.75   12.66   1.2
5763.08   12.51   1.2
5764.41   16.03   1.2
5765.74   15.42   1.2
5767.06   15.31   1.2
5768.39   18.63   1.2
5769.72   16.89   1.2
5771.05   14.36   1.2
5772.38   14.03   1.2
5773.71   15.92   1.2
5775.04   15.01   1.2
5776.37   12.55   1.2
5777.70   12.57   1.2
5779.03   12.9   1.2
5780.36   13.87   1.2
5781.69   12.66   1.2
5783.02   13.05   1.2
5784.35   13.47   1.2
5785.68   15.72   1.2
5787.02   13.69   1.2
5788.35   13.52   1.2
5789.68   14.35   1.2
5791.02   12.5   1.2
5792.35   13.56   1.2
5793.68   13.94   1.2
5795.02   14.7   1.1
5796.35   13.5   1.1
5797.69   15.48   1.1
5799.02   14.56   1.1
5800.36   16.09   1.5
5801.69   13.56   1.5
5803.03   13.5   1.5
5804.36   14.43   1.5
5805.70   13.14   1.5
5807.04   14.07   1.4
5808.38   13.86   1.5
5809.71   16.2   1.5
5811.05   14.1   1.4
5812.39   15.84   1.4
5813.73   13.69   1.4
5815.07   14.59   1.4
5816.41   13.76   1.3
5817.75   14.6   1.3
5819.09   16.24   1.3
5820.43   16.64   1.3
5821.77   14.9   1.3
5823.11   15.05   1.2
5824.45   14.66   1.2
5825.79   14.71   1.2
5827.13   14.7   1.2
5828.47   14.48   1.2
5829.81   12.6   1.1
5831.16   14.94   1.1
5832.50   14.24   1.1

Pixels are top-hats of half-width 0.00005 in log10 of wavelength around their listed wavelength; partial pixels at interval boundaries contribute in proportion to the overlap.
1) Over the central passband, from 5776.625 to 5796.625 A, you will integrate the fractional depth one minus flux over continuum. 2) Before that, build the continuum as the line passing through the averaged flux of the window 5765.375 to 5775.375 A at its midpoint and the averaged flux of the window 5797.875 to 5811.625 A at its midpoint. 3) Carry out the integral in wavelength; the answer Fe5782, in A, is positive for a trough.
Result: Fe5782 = 2.0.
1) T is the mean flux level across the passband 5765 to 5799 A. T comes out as 14.3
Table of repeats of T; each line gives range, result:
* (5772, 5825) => 14.3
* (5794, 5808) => 14.3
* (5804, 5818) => 14.4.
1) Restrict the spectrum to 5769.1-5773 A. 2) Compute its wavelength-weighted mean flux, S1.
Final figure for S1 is 15.1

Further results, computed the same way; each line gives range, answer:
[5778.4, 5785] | 13.2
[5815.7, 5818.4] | 14.2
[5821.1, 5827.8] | 14.8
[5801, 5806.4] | 13.7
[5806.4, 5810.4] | 14.7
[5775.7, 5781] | 13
